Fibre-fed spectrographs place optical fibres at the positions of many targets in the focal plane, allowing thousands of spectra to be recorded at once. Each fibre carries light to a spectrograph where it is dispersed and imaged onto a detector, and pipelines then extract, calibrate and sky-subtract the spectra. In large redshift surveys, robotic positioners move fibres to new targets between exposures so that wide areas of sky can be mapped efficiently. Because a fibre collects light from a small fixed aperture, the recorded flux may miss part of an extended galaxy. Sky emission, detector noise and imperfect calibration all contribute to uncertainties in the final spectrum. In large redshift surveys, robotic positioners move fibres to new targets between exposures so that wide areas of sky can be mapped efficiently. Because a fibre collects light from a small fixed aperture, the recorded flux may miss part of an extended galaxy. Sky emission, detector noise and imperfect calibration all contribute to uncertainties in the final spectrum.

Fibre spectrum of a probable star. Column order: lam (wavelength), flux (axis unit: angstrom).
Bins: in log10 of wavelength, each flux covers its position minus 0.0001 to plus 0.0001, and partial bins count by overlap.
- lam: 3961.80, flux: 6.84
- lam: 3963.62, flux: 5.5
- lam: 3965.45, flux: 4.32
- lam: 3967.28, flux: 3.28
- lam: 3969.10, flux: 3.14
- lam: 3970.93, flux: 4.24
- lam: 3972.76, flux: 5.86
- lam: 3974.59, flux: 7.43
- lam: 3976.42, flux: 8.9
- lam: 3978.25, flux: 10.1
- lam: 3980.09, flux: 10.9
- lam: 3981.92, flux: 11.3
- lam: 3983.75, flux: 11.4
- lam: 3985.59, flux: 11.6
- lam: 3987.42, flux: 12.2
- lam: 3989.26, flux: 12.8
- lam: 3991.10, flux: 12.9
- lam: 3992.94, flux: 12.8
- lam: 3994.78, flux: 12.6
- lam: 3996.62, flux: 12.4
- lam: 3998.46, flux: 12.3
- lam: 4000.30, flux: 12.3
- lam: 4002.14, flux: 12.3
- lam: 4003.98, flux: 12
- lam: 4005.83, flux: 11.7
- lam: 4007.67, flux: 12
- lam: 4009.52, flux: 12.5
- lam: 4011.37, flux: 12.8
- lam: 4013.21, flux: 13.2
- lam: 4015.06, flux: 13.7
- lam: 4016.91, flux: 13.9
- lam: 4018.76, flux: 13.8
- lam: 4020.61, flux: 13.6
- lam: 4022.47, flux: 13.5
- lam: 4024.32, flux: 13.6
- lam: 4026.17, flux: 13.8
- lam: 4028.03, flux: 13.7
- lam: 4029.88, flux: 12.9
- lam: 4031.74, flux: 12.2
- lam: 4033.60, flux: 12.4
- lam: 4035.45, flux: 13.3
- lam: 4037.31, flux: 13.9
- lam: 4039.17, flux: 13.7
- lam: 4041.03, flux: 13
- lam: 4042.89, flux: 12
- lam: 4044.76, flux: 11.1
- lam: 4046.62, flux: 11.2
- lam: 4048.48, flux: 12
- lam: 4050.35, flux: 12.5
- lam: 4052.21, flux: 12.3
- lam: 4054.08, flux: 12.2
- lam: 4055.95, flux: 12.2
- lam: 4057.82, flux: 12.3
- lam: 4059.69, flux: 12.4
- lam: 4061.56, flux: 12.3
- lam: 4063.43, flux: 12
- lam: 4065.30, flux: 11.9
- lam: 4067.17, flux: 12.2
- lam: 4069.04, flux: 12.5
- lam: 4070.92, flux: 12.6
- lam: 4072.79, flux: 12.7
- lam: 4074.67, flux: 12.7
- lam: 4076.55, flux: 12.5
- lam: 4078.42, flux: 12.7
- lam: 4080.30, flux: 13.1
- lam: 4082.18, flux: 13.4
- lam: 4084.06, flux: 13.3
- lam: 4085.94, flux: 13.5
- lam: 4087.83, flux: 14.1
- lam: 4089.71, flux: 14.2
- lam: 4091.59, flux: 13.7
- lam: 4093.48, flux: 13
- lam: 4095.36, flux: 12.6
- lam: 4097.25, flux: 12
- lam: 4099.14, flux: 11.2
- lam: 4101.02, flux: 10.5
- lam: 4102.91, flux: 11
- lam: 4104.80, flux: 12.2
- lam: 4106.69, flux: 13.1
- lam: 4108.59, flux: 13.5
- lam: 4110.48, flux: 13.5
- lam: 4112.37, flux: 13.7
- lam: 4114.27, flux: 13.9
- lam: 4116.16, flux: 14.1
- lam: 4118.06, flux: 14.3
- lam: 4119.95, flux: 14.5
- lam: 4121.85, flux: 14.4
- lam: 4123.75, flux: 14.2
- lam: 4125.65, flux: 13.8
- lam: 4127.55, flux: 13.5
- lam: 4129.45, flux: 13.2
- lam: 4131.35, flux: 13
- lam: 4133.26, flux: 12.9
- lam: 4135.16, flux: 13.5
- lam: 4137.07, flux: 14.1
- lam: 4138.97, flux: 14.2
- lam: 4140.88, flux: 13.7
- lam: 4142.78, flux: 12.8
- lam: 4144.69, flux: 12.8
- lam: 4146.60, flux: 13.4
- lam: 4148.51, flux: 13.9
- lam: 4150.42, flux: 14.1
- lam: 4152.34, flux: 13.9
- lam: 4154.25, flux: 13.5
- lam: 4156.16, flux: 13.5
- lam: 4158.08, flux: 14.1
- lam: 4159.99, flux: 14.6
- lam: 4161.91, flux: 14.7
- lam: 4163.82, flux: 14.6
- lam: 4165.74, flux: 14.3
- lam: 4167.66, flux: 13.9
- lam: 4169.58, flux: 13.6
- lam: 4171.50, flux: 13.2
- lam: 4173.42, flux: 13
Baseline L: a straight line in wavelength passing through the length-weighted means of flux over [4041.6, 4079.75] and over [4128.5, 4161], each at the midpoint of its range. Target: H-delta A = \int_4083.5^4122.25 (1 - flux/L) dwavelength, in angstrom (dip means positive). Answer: -0.7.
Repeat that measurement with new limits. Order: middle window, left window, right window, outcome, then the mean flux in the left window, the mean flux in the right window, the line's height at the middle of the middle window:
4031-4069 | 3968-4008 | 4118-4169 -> -1.6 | 10.6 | 13.8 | 11.9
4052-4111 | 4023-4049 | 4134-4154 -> 2.4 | 12.8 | 13.6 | 13.1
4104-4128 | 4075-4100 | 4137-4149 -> -0.9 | 13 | 13.5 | 13.3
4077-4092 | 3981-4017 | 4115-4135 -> -0.1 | 12.4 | 13.8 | 13.3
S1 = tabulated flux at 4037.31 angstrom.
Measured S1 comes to 13.9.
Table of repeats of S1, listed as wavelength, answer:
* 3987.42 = 12.2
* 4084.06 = 13.3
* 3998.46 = 12.3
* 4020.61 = 13.6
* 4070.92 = 12.6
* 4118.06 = 14.3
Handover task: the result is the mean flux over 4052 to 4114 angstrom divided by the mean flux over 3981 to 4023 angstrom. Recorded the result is 1.0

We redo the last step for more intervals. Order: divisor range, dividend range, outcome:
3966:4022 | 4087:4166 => 1.23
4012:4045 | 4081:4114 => 0.97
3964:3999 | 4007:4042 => 1.41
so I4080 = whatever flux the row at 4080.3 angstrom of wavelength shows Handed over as 13.1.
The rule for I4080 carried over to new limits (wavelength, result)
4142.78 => 12.8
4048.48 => 12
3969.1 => 3.14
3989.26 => 12.8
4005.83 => 11.7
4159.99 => 14.6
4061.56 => 12.3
